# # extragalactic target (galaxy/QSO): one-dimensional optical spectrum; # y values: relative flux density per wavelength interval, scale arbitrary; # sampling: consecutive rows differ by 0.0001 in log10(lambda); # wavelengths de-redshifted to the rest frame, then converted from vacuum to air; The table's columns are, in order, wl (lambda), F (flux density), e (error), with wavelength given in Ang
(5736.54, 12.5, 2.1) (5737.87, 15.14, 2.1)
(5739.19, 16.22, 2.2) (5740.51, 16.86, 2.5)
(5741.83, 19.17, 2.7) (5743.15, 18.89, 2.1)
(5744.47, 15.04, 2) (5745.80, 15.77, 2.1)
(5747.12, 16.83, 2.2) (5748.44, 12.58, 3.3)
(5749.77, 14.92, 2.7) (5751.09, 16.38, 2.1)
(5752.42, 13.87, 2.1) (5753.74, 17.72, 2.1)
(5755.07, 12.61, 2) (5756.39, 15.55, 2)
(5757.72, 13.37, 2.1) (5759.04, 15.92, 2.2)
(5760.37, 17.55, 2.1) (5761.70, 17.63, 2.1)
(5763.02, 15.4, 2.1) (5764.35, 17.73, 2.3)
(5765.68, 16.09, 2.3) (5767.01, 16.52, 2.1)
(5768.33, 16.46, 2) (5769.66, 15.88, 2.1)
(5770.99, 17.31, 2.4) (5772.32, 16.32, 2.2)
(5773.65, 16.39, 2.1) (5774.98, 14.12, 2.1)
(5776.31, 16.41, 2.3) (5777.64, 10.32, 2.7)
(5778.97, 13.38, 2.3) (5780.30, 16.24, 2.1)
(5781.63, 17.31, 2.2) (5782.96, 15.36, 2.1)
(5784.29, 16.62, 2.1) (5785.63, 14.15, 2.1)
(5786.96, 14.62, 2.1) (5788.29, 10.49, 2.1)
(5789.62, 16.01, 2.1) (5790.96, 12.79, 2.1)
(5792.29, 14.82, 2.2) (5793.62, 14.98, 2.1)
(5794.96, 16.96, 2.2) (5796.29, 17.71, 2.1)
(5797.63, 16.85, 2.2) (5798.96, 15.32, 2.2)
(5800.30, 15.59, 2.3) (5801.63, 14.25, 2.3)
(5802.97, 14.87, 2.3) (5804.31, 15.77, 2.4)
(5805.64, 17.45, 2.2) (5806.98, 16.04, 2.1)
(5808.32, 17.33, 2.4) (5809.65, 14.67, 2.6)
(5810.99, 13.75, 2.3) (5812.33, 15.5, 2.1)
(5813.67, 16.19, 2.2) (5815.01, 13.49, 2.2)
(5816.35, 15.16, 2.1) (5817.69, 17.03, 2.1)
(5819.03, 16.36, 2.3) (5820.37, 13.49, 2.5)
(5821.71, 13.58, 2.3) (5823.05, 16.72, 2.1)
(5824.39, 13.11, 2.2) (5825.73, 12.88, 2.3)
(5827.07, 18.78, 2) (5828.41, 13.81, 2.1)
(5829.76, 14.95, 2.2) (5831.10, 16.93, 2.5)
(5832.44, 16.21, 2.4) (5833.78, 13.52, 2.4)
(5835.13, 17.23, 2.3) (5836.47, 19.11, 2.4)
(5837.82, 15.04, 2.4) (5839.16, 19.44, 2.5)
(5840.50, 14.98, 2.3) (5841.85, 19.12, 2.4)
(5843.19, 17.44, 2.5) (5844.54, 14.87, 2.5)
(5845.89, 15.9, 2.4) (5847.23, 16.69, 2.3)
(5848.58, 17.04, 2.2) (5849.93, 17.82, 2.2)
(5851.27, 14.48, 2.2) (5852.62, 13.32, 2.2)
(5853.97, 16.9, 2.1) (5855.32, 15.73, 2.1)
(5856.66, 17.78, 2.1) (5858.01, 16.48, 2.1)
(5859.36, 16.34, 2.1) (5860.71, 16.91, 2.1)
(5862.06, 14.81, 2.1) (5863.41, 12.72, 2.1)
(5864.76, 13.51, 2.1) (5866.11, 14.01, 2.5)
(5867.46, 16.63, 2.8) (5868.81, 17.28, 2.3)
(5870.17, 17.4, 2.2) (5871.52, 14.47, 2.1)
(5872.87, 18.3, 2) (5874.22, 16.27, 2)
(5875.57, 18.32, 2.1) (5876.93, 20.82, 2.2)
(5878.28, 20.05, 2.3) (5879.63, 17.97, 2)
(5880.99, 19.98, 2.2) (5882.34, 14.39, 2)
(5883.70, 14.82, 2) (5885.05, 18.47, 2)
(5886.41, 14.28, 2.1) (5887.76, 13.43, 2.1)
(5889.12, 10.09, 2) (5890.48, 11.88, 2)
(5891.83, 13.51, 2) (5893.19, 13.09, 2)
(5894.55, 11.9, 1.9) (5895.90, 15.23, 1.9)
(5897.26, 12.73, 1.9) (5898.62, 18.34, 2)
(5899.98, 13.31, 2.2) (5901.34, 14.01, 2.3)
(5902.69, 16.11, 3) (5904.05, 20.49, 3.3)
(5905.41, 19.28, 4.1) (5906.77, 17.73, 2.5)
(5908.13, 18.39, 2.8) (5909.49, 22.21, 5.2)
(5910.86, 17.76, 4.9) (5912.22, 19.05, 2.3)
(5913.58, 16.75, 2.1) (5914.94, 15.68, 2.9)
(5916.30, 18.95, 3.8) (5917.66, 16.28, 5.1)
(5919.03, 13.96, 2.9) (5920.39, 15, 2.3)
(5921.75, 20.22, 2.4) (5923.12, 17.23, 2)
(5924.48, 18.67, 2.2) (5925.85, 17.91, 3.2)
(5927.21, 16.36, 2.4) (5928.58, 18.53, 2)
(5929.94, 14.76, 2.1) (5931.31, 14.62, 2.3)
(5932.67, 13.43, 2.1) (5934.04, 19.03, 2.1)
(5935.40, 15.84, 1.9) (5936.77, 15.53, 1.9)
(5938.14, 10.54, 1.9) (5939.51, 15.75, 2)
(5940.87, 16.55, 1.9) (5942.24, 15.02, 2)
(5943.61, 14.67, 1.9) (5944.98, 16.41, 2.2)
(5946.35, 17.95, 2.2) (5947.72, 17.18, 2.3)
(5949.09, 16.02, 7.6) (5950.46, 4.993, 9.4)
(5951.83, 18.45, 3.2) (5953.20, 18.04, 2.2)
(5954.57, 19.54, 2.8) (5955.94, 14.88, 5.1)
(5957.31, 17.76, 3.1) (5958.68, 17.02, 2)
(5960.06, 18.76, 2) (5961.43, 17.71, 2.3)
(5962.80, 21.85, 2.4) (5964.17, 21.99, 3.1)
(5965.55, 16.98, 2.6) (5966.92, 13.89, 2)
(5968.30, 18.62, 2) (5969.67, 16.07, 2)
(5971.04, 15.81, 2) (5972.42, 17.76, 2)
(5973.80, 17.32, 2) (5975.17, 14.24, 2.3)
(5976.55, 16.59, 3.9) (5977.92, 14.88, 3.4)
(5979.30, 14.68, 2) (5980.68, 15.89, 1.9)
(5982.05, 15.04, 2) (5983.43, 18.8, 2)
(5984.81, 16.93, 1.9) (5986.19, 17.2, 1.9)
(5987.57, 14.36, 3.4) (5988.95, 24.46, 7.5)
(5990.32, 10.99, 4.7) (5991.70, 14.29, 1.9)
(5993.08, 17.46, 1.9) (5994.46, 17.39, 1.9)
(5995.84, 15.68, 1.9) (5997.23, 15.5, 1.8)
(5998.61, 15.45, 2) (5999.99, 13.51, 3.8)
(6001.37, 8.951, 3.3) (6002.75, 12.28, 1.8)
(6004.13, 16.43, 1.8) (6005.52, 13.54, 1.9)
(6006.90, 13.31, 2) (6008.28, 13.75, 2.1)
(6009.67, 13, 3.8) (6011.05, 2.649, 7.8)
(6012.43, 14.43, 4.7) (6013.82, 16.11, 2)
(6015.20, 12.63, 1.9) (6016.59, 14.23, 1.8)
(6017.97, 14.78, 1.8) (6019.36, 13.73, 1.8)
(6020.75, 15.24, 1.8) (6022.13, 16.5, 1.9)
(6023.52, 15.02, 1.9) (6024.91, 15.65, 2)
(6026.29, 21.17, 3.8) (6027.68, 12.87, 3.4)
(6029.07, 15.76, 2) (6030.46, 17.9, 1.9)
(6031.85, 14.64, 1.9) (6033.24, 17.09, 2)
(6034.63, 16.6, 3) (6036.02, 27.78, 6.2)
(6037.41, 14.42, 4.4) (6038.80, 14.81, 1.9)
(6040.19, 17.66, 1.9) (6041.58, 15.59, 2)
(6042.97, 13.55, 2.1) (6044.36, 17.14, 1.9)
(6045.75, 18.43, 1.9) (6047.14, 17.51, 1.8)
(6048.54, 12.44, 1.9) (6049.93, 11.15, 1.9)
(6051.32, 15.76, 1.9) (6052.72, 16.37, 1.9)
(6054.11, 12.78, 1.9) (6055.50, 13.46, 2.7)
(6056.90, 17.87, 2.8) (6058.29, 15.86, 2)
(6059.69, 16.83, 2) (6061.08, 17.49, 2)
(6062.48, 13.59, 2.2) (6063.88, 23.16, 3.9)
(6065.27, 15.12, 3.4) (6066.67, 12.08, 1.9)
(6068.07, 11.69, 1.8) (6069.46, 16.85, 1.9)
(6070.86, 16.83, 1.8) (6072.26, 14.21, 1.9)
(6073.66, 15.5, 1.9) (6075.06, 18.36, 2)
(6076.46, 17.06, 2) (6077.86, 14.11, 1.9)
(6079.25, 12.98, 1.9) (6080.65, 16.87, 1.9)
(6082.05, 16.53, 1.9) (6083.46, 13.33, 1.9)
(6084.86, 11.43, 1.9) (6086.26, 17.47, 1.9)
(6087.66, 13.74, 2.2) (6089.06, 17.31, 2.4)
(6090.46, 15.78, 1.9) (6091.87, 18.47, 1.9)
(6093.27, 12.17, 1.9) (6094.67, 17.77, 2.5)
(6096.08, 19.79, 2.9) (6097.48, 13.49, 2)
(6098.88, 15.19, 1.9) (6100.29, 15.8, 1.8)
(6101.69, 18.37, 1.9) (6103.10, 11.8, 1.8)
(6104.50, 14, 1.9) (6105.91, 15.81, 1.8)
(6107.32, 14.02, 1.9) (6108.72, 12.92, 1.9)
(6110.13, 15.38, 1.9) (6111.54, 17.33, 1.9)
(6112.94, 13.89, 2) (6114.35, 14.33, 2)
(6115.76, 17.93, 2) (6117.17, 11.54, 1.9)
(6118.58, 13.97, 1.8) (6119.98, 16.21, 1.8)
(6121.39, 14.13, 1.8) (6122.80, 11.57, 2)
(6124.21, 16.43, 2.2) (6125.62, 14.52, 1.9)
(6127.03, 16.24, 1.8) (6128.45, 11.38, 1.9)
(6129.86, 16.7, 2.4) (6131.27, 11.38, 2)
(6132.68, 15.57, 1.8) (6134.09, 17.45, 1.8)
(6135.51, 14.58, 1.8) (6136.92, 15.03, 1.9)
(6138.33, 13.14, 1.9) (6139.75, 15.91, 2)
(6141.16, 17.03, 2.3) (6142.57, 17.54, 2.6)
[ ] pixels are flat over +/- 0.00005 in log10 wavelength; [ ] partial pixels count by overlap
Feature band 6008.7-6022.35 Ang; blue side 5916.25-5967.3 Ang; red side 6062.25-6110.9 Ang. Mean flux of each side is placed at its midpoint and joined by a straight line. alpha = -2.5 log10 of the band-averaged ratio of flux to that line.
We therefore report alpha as 0.20 mag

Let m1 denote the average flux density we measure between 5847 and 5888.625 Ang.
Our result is 16.3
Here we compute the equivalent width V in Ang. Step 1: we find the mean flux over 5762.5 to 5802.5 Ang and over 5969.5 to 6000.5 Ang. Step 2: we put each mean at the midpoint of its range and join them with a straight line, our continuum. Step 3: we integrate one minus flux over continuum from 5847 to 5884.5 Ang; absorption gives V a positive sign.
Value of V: -1.86 Ang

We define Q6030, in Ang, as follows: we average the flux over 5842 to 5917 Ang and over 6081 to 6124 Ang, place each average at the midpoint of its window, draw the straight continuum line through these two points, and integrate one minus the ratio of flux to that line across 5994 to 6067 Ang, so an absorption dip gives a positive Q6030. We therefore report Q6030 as 1.0 Ang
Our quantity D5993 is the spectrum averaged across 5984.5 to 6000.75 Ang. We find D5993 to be 16.1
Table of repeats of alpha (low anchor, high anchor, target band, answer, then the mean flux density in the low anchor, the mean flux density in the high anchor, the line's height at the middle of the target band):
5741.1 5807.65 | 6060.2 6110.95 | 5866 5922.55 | -0.06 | 15.6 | 15.5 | 15.6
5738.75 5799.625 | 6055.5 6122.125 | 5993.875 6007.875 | 0.10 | 15.6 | 15.4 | 15.5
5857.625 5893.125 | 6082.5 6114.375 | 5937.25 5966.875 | -0.06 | 15.8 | 15.2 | 15.6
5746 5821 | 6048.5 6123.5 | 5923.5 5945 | -0.04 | 15.4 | 15.2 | 15.3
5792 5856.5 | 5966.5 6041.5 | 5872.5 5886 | -0.14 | 15.8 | 15.5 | 15.7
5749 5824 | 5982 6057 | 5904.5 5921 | -0.15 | 15.4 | 15.3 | 15.4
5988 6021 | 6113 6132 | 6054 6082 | -0.11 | 14.1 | 14.3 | 14.2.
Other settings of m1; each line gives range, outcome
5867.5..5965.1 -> 16.5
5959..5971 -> 18.1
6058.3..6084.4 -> 15.7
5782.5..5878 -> 15.8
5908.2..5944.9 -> 16.6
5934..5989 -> 16.5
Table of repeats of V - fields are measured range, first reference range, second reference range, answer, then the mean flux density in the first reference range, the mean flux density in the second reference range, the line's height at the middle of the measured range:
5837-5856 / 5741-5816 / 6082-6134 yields -1.1 Ang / 15.6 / 15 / 15.4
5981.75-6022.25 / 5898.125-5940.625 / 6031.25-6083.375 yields 4.2 Ang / 16.8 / 15.9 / 16.3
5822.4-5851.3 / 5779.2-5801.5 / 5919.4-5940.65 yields -1.1 Ang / 15.3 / 16.2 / 15.6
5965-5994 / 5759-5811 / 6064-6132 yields -2.0 Ang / 15.6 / 15.1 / 15.3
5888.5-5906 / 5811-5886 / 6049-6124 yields 1.5 Ang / 16.2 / 15.2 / 16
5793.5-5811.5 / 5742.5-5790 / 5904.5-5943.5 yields -0.1 Ang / 15.5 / 16.8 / 15.8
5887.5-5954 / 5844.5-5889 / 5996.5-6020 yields -3.8 Ang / 16.3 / 13.2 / 15.1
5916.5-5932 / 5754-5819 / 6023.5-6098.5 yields -1.0 Ang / 15.5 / 15.9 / 15.7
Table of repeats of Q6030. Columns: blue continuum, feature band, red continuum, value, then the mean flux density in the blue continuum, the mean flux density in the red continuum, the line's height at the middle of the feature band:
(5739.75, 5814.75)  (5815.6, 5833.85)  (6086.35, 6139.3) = 0.35 Ang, 15.6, 15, 15.5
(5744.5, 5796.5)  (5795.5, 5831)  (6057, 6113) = -0.07 Ang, 15.4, 15.6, 15.4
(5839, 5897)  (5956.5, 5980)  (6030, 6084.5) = -1.89 Ang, 15.9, 15.9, 15.9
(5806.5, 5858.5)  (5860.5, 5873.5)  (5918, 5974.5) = 0.43 Ang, 15.9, 16.5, 16.1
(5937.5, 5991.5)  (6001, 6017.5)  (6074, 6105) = 3.49 Ang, 16.4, 15.5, 16.1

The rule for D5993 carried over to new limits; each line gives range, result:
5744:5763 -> 15.4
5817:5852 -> 16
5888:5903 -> 13.6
